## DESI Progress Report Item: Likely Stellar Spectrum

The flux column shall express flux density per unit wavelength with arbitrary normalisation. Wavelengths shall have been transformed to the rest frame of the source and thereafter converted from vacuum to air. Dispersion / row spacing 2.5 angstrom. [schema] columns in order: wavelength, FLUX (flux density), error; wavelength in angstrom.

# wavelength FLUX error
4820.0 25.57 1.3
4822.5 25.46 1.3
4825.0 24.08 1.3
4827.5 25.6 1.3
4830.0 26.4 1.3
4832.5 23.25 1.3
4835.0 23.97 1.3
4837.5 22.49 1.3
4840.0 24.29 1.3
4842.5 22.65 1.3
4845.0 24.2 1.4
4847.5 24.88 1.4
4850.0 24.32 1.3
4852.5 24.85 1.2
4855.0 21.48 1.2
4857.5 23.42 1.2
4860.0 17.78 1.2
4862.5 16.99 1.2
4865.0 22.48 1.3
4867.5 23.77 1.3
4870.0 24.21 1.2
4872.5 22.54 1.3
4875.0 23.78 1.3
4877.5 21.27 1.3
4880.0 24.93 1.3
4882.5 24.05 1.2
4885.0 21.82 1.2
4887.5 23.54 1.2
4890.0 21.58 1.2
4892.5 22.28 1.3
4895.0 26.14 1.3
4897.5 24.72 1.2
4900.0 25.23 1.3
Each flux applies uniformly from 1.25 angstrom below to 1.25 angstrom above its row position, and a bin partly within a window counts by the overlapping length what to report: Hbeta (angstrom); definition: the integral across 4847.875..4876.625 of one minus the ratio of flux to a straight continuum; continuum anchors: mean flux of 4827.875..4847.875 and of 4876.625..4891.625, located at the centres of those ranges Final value 1.3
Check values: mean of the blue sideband 24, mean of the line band 22.4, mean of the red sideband 22.9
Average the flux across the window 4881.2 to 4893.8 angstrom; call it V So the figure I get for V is 22.7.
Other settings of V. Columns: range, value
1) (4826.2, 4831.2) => 26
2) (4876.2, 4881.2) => 23.1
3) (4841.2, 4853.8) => 24.2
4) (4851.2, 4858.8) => 23.2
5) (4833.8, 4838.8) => 23.2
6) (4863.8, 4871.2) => 23.5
